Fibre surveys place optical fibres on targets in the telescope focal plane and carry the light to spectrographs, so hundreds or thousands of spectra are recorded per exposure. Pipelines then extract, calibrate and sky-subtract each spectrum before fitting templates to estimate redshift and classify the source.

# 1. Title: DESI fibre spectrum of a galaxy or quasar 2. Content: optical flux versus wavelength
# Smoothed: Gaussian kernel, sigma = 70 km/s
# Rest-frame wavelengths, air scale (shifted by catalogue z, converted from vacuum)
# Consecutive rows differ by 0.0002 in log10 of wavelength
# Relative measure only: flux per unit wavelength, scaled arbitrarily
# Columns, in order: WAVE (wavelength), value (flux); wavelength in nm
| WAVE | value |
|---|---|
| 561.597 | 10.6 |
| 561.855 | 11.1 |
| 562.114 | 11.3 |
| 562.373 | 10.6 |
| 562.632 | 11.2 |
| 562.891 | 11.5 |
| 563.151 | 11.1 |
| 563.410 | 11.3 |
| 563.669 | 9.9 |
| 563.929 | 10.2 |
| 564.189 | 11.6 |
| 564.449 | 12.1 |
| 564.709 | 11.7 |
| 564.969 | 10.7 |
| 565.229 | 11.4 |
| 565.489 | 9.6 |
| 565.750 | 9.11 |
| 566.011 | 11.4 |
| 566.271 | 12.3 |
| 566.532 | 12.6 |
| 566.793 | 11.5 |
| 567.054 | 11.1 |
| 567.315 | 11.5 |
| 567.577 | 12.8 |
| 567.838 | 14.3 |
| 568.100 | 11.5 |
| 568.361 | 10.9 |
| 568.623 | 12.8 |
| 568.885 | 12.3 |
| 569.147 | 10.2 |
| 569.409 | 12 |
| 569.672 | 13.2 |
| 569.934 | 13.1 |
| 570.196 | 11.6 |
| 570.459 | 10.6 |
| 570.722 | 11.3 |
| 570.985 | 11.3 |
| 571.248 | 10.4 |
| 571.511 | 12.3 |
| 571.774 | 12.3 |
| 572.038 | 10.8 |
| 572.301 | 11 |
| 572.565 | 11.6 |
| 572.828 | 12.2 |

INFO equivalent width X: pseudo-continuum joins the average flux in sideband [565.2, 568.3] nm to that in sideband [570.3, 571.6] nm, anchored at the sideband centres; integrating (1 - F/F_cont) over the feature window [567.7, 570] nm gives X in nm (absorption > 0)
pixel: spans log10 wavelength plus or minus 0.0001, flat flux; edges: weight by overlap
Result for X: -0.18 nm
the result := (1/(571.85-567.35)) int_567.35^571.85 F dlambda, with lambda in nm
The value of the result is 11.9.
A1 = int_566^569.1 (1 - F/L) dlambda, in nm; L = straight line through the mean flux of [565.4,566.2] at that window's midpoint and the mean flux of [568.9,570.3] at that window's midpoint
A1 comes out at -0.28 nm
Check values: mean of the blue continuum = 10.2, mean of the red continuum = 12.1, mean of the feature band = 12.1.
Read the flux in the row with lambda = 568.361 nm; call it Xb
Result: 10.9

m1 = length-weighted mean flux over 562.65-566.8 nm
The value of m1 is 11.1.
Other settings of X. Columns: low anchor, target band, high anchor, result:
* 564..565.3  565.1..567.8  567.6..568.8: 0.12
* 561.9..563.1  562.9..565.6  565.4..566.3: -0.05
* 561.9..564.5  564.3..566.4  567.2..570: 0.09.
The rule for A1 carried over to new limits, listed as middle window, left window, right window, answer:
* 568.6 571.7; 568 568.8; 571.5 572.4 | -0.02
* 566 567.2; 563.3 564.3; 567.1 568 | 0.03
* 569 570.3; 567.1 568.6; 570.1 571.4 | -0.06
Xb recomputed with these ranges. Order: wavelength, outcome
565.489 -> 9.6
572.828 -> 12.2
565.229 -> 11.4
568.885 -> 12.3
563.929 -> 10.2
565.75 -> 9.11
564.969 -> 10.7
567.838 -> 14.3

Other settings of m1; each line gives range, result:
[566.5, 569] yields 12.1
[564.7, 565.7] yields 10.6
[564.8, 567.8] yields 11.4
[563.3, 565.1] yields 11.1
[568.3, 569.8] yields 11.9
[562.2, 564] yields 10.9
